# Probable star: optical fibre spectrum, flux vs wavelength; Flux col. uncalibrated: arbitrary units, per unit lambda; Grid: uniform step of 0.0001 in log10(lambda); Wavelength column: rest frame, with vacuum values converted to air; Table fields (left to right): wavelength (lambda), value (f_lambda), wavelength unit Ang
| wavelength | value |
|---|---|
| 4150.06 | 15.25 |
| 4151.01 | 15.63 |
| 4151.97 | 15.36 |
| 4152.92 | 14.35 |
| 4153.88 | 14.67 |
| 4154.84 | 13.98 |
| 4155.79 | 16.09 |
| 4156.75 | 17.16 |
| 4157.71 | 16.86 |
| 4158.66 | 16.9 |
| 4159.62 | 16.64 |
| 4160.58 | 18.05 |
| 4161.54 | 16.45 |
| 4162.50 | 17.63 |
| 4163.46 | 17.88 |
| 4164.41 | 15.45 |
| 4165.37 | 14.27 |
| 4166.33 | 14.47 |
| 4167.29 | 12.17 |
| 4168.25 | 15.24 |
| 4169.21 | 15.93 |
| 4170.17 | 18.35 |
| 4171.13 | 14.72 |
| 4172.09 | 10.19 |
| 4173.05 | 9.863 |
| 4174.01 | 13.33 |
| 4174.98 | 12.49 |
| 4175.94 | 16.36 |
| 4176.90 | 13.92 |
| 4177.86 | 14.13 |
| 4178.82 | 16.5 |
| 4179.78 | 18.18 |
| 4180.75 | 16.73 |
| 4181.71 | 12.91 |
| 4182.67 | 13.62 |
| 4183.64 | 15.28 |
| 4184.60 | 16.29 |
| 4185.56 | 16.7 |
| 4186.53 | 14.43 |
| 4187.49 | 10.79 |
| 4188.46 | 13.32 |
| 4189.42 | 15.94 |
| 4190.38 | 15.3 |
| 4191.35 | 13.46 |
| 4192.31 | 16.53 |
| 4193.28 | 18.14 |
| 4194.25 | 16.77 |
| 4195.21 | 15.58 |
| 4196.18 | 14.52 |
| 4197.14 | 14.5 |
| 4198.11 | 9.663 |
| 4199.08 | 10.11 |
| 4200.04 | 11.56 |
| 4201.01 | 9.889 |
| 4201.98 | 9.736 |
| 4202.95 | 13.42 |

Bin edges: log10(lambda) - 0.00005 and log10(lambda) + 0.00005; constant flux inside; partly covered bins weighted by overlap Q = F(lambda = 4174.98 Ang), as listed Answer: 12.49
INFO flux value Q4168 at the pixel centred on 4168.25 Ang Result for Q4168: 15.24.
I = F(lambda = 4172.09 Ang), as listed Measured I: 10.19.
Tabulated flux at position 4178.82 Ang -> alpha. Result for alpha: 16.5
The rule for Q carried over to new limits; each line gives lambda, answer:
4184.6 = 16.29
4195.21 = 15.58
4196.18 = 14.52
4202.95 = 13.42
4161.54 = 16.45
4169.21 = 15.93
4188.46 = 13.32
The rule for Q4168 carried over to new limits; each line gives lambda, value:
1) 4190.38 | 15.3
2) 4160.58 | 18.05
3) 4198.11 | 9.663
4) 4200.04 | 11.56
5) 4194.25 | 16.77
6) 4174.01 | 13.33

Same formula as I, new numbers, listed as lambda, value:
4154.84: 13.98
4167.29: 12.17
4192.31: 16.53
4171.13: 14.72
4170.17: 18.35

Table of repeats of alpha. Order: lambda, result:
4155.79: 16.09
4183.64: 15.28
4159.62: 16.64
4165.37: 14.27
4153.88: 14.67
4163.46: 17.88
